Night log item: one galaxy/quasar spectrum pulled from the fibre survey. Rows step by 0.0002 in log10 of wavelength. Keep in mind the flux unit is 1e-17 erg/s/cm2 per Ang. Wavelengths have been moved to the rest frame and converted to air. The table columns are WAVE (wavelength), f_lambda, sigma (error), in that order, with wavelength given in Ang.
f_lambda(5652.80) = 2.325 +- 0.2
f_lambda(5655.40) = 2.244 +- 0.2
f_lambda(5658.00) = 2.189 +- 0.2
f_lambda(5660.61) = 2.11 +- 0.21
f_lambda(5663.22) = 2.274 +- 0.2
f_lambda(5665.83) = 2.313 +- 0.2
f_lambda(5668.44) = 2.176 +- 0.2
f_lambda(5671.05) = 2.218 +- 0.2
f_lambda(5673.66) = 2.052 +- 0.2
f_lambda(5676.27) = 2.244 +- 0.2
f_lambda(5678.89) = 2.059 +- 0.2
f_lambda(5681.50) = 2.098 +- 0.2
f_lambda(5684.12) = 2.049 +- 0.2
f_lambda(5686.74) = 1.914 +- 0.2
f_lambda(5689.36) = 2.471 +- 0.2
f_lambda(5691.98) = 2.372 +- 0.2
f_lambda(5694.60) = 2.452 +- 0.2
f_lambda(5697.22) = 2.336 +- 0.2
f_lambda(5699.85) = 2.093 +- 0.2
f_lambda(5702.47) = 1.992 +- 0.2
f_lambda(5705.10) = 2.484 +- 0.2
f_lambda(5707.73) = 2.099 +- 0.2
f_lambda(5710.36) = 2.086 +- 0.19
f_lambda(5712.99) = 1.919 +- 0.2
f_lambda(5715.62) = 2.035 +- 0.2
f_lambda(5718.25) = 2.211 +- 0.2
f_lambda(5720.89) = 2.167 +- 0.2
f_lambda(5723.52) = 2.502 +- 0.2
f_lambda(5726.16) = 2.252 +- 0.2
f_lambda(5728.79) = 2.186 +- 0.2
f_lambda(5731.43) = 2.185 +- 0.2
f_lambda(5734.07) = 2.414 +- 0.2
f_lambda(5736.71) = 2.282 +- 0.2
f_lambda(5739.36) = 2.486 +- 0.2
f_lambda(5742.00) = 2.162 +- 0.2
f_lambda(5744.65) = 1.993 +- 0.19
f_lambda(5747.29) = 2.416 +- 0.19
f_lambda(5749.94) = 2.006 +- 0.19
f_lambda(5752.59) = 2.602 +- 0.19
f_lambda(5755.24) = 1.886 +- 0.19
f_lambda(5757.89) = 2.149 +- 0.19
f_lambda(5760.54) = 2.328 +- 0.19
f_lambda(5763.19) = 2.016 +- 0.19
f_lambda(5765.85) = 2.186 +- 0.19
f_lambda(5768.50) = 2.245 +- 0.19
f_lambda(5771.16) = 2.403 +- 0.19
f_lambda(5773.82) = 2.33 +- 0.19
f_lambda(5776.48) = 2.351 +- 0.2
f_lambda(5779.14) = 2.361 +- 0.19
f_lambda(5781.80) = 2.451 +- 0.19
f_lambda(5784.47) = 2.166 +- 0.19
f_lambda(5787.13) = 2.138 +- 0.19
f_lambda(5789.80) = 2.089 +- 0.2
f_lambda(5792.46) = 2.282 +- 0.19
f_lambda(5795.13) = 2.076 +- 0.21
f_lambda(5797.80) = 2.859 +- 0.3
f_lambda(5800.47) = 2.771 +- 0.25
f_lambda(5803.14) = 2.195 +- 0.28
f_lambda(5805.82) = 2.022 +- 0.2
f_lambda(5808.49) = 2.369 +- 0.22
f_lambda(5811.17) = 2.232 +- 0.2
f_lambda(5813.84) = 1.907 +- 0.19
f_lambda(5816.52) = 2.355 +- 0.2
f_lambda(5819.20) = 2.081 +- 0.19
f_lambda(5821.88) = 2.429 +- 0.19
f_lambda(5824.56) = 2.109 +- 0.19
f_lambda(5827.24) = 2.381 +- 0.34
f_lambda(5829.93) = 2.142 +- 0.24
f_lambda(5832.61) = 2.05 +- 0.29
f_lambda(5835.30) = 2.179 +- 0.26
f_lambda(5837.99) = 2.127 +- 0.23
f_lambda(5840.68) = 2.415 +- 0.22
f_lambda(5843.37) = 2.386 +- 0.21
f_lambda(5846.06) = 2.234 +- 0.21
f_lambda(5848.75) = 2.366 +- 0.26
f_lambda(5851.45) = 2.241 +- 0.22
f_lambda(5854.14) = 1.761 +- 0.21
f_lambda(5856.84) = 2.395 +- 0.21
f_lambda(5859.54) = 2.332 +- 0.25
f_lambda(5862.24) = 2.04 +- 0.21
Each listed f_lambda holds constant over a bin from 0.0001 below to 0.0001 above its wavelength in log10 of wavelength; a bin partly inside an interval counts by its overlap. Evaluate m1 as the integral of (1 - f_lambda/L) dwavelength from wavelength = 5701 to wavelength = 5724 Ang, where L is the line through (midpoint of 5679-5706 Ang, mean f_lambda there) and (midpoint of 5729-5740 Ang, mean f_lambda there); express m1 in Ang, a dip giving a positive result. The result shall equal 1.1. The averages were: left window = 2.22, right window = 2.32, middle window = 2.15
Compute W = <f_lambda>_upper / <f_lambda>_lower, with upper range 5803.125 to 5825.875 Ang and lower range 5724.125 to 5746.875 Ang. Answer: 0.97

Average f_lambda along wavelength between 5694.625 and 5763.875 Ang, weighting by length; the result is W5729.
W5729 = 2.21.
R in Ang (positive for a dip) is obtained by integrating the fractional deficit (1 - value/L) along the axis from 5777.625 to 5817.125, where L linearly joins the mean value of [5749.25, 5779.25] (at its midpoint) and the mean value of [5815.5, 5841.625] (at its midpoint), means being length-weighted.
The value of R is -0.9 Ang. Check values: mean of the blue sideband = 2.24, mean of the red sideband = 2.22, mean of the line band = 2.28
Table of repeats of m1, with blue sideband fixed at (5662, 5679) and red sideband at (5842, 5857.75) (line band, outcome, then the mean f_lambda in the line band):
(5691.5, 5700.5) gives -0.5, 2.32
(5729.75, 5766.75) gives -0.2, 2.22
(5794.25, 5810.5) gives -1.2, 2.38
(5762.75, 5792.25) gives -0.6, 2.26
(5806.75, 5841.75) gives 0.2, 2.21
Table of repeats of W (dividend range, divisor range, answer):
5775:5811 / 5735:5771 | 1.04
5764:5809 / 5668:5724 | 1.06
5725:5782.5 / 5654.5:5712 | 1.03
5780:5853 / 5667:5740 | 1.02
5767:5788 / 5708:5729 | 1.07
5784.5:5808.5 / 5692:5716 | 1.05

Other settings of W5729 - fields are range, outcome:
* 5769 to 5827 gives 2.29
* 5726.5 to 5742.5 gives 2.29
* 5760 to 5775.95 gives 2.25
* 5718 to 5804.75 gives 2.28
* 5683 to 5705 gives 2.23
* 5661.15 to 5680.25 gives 2.19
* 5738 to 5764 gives 2.21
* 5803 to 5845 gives 2.21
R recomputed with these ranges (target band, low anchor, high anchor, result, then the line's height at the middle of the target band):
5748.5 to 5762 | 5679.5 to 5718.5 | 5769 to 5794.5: 0.3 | 2.24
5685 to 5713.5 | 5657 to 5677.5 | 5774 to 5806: 0.3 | 2.23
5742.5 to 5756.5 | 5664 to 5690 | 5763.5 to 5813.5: 0.4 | 2.24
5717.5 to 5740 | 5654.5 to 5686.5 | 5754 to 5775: -1.2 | 2.18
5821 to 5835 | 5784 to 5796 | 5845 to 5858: -0.2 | 2.18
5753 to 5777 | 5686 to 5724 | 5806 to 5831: -0.1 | 2.21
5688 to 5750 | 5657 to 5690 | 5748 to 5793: -1.2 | 2.2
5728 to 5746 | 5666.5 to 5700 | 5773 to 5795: -0.1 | 2.23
